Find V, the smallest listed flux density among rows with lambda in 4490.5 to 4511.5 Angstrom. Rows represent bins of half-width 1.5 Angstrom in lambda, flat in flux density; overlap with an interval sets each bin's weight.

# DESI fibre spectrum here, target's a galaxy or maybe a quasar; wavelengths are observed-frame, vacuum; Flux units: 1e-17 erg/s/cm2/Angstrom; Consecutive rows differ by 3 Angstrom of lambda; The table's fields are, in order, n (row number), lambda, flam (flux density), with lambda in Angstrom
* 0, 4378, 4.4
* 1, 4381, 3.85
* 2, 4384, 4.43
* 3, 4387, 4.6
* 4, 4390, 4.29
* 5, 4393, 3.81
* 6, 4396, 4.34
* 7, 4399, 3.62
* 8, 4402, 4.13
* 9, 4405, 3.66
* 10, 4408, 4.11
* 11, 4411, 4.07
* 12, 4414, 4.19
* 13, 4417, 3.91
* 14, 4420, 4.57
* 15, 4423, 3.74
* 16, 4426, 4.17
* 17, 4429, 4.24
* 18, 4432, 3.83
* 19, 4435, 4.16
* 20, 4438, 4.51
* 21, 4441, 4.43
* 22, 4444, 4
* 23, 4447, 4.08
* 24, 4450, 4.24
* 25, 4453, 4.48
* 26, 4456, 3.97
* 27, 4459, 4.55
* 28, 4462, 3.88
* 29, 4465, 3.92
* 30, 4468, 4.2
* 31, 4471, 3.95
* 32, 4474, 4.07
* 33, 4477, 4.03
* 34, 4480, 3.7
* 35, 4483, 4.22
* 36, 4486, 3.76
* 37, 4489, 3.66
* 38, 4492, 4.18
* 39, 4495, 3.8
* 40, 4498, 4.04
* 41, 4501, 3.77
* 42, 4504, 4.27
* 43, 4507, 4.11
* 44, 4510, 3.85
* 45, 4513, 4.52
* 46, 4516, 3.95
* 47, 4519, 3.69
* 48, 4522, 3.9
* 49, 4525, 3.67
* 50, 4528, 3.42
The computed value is 3.77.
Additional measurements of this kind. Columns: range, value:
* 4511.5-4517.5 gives 3.95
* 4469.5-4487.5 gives 3.7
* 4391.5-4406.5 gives 3.62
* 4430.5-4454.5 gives 3.83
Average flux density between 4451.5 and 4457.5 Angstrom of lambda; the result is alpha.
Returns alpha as 4.23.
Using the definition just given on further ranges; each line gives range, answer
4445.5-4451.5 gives 4.16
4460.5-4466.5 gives 3.9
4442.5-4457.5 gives 4.15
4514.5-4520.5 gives 3.82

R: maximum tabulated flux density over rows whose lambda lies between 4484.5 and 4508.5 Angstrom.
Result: 4.27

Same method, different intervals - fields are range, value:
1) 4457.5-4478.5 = 4.55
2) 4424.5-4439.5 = 4.51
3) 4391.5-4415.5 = 4.34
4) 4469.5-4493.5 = 4.22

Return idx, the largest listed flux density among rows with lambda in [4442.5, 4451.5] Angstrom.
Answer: 4.24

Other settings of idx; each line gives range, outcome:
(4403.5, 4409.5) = 4.11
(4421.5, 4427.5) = 4.17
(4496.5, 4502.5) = 4.04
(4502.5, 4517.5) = 4.52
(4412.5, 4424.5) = 4.57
